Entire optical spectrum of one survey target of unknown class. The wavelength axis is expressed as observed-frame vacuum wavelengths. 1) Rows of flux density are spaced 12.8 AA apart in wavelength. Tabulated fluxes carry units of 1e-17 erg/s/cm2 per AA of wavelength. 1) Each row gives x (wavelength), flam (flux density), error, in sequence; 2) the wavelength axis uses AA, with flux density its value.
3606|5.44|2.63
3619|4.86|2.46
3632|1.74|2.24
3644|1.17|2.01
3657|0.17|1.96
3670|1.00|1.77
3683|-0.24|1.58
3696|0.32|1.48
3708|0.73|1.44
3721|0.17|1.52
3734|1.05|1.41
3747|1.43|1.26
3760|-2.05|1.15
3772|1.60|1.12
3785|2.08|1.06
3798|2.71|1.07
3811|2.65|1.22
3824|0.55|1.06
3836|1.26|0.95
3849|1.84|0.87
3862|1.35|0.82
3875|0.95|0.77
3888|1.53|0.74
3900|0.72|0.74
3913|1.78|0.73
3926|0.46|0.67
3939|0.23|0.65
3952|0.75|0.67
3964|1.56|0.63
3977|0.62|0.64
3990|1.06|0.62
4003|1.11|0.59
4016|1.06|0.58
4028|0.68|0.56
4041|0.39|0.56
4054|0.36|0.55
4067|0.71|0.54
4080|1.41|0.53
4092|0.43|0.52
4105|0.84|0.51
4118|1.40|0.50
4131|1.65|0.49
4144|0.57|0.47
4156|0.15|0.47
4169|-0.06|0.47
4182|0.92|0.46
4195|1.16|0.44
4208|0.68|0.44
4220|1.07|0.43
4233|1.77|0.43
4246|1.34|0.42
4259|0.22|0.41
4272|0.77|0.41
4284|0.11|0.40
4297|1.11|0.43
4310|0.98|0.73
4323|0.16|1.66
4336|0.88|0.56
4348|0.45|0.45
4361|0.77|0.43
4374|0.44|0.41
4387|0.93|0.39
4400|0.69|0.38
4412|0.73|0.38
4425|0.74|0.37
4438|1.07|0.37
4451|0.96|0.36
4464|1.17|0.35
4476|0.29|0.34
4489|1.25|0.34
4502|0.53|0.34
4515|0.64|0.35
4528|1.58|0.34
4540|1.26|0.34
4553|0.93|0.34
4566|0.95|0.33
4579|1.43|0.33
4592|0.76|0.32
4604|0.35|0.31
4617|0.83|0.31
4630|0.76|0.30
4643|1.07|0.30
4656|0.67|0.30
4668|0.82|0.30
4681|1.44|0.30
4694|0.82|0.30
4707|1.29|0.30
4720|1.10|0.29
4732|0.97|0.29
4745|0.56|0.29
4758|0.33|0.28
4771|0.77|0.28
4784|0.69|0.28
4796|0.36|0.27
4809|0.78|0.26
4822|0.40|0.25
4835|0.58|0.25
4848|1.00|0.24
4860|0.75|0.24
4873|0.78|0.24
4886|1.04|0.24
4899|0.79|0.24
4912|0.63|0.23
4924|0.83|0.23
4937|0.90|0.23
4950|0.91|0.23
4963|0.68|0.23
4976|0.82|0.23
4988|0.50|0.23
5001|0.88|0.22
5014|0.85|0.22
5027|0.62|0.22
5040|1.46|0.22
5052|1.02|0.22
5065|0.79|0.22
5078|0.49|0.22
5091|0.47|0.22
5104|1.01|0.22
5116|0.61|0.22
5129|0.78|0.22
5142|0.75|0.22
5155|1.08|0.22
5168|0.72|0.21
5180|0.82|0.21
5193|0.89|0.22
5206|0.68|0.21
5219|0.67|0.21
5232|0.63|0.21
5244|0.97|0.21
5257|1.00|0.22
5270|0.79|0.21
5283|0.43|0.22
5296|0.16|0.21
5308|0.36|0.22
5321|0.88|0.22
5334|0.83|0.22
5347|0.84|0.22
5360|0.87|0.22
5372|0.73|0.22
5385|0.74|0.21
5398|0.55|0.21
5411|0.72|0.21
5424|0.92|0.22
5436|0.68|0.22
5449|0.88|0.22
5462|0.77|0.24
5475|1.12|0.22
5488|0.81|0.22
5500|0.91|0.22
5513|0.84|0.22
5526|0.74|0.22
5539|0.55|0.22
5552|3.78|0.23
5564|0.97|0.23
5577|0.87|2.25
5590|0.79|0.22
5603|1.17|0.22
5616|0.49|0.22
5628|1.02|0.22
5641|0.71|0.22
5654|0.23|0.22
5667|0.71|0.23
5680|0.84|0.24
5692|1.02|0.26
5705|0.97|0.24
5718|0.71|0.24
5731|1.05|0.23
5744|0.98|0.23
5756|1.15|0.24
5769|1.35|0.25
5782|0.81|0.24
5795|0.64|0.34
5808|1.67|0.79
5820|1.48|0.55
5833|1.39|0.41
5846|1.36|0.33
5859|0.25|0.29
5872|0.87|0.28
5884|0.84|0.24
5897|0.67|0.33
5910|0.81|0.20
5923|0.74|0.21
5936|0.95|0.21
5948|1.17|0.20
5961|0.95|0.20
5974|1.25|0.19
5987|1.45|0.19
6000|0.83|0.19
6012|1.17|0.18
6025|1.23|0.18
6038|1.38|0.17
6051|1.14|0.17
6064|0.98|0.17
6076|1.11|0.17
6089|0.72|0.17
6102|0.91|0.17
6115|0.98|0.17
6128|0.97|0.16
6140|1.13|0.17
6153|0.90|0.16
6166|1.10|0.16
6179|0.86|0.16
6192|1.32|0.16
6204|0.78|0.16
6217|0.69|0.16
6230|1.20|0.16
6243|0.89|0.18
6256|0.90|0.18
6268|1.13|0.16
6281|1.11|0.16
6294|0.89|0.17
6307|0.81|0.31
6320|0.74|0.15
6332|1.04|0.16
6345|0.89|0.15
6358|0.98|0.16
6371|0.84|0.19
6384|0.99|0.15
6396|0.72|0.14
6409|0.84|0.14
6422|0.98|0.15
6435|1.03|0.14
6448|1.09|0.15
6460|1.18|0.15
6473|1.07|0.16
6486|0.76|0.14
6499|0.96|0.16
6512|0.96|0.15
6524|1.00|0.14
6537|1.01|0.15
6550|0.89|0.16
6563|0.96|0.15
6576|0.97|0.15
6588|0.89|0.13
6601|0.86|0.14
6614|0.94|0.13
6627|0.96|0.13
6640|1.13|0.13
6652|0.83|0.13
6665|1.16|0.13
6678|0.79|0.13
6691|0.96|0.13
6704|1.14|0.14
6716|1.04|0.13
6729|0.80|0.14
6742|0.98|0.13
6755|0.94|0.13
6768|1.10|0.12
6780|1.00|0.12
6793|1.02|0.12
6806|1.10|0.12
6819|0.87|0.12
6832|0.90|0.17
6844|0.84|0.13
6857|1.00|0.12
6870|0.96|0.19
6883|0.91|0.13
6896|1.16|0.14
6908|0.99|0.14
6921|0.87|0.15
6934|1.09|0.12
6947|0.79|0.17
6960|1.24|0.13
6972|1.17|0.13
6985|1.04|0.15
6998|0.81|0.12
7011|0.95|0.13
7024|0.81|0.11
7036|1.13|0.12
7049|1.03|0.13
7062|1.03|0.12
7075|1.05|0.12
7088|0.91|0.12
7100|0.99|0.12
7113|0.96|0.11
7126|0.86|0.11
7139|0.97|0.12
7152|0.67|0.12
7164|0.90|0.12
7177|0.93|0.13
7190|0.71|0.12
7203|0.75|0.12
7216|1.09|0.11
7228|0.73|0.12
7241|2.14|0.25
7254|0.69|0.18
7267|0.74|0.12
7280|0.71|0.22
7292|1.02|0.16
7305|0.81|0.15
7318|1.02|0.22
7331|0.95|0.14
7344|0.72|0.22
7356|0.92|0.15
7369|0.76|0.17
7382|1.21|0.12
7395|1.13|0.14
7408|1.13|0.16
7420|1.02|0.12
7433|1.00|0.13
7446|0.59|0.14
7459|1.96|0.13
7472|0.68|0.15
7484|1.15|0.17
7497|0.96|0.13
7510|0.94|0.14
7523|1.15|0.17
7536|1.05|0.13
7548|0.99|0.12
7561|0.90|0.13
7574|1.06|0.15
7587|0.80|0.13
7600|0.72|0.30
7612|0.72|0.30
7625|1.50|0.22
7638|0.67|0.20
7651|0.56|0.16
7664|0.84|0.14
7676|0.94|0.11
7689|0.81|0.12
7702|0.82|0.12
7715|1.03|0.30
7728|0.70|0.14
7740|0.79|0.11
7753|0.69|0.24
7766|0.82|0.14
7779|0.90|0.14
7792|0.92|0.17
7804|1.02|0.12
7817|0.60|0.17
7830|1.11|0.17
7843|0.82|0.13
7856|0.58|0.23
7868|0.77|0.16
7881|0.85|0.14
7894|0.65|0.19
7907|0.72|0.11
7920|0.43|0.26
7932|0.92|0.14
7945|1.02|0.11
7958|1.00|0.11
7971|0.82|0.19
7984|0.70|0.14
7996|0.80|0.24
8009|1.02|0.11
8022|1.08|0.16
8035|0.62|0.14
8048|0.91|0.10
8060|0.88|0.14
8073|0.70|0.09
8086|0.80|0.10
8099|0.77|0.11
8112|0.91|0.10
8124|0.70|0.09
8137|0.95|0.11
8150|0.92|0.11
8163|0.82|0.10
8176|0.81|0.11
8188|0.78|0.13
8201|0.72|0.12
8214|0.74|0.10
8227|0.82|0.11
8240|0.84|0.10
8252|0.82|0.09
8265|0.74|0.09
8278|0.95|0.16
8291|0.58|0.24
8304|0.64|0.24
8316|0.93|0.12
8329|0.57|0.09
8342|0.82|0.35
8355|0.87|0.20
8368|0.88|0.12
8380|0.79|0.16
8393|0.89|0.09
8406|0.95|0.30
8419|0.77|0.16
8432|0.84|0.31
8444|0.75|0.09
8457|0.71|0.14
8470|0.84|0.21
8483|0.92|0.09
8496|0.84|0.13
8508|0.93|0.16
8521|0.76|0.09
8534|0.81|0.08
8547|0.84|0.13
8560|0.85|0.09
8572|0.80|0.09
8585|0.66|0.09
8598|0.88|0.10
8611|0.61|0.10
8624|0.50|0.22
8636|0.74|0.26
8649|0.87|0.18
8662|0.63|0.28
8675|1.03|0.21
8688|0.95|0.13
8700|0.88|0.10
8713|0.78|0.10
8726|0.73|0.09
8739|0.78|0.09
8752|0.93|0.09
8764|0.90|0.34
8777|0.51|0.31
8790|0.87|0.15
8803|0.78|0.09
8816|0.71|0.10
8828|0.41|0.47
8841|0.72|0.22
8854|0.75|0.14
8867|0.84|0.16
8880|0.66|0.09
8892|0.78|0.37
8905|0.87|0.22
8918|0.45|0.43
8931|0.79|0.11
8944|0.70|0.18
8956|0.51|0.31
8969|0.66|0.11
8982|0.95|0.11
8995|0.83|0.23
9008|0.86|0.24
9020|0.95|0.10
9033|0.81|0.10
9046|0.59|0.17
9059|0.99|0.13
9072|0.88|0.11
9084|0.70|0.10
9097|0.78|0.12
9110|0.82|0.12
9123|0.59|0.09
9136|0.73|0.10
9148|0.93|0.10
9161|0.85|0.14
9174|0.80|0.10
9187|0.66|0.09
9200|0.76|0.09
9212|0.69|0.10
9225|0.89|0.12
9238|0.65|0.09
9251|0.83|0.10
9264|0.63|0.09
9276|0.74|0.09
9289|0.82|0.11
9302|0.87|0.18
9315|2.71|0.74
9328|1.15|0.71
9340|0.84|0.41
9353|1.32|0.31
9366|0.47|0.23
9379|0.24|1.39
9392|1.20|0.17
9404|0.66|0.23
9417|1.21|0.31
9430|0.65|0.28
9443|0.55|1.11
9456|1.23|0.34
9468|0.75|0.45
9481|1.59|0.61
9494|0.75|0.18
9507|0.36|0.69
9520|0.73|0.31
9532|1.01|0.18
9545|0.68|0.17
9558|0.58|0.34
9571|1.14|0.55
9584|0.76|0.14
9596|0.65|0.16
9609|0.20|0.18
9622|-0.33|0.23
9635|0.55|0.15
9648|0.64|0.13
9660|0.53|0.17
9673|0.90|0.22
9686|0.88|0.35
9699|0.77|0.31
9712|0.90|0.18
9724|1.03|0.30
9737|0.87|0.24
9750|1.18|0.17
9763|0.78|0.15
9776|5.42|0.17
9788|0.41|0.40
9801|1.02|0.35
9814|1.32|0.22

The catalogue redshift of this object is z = 0.49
